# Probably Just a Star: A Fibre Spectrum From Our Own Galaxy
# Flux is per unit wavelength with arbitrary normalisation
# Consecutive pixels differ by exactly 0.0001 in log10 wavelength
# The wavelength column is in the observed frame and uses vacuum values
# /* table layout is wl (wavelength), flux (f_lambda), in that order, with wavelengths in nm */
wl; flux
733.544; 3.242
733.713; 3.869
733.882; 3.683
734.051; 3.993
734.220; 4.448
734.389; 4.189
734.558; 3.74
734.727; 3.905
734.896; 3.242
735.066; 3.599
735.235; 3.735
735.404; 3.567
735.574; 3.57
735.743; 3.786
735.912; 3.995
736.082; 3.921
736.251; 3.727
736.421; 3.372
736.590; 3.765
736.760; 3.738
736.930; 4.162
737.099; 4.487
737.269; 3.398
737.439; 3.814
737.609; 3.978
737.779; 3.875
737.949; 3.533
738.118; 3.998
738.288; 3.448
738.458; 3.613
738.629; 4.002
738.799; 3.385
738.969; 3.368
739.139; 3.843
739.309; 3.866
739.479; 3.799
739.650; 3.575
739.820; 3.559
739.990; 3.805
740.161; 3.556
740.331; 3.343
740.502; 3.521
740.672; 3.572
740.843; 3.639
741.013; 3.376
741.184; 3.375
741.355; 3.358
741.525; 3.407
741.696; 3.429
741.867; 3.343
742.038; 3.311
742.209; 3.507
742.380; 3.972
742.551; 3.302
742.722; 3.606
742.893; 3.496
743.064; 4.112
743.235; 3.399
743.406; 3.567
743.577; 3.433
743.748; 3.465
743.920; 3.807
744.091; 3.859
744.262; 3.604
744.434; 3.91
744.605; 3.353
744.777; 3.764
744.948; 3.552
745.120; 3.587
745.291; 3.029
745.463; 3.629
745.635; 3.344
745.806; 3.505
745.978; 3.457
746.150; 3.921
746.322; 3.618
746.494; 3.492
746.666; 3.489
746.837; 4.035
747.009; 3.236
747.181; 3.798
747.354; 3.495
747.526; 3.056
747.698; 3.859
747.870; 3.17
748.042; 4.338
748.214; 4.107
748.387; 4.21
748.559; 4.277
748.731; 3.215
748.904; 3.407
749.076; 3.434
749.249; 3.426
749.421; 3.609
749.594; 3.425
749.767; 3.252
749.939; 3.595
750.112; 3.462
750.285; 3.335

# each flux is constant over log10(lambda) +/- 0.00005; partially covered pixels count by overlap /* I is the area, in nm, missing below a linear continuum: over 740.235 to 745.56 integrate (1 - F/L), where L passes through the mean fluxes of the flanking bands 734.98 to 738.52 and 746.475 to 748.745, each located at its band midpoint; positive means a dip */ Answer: 0.29 nm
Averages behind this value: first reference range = 3.77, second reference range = 3.72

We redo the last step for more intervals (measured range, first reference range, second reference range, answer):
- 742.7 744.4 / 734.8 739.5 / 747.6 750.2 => 0.02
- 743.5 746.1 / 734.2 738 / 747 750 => 0.08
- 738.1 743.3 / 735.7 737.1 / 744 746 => 0.18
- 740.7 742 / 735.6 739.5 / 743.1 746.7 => 0.09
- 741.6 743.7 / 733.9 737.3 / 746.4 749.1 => 0.11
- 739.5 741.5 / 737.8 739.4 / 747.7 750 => 0.09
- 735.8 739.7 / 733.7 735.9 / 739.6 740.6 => -0.11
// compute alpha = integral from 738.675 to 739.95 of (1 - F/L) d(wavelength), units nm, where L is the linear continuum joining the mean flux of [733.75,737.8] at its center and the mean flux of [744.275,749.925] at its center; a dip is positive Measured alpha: 0.035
